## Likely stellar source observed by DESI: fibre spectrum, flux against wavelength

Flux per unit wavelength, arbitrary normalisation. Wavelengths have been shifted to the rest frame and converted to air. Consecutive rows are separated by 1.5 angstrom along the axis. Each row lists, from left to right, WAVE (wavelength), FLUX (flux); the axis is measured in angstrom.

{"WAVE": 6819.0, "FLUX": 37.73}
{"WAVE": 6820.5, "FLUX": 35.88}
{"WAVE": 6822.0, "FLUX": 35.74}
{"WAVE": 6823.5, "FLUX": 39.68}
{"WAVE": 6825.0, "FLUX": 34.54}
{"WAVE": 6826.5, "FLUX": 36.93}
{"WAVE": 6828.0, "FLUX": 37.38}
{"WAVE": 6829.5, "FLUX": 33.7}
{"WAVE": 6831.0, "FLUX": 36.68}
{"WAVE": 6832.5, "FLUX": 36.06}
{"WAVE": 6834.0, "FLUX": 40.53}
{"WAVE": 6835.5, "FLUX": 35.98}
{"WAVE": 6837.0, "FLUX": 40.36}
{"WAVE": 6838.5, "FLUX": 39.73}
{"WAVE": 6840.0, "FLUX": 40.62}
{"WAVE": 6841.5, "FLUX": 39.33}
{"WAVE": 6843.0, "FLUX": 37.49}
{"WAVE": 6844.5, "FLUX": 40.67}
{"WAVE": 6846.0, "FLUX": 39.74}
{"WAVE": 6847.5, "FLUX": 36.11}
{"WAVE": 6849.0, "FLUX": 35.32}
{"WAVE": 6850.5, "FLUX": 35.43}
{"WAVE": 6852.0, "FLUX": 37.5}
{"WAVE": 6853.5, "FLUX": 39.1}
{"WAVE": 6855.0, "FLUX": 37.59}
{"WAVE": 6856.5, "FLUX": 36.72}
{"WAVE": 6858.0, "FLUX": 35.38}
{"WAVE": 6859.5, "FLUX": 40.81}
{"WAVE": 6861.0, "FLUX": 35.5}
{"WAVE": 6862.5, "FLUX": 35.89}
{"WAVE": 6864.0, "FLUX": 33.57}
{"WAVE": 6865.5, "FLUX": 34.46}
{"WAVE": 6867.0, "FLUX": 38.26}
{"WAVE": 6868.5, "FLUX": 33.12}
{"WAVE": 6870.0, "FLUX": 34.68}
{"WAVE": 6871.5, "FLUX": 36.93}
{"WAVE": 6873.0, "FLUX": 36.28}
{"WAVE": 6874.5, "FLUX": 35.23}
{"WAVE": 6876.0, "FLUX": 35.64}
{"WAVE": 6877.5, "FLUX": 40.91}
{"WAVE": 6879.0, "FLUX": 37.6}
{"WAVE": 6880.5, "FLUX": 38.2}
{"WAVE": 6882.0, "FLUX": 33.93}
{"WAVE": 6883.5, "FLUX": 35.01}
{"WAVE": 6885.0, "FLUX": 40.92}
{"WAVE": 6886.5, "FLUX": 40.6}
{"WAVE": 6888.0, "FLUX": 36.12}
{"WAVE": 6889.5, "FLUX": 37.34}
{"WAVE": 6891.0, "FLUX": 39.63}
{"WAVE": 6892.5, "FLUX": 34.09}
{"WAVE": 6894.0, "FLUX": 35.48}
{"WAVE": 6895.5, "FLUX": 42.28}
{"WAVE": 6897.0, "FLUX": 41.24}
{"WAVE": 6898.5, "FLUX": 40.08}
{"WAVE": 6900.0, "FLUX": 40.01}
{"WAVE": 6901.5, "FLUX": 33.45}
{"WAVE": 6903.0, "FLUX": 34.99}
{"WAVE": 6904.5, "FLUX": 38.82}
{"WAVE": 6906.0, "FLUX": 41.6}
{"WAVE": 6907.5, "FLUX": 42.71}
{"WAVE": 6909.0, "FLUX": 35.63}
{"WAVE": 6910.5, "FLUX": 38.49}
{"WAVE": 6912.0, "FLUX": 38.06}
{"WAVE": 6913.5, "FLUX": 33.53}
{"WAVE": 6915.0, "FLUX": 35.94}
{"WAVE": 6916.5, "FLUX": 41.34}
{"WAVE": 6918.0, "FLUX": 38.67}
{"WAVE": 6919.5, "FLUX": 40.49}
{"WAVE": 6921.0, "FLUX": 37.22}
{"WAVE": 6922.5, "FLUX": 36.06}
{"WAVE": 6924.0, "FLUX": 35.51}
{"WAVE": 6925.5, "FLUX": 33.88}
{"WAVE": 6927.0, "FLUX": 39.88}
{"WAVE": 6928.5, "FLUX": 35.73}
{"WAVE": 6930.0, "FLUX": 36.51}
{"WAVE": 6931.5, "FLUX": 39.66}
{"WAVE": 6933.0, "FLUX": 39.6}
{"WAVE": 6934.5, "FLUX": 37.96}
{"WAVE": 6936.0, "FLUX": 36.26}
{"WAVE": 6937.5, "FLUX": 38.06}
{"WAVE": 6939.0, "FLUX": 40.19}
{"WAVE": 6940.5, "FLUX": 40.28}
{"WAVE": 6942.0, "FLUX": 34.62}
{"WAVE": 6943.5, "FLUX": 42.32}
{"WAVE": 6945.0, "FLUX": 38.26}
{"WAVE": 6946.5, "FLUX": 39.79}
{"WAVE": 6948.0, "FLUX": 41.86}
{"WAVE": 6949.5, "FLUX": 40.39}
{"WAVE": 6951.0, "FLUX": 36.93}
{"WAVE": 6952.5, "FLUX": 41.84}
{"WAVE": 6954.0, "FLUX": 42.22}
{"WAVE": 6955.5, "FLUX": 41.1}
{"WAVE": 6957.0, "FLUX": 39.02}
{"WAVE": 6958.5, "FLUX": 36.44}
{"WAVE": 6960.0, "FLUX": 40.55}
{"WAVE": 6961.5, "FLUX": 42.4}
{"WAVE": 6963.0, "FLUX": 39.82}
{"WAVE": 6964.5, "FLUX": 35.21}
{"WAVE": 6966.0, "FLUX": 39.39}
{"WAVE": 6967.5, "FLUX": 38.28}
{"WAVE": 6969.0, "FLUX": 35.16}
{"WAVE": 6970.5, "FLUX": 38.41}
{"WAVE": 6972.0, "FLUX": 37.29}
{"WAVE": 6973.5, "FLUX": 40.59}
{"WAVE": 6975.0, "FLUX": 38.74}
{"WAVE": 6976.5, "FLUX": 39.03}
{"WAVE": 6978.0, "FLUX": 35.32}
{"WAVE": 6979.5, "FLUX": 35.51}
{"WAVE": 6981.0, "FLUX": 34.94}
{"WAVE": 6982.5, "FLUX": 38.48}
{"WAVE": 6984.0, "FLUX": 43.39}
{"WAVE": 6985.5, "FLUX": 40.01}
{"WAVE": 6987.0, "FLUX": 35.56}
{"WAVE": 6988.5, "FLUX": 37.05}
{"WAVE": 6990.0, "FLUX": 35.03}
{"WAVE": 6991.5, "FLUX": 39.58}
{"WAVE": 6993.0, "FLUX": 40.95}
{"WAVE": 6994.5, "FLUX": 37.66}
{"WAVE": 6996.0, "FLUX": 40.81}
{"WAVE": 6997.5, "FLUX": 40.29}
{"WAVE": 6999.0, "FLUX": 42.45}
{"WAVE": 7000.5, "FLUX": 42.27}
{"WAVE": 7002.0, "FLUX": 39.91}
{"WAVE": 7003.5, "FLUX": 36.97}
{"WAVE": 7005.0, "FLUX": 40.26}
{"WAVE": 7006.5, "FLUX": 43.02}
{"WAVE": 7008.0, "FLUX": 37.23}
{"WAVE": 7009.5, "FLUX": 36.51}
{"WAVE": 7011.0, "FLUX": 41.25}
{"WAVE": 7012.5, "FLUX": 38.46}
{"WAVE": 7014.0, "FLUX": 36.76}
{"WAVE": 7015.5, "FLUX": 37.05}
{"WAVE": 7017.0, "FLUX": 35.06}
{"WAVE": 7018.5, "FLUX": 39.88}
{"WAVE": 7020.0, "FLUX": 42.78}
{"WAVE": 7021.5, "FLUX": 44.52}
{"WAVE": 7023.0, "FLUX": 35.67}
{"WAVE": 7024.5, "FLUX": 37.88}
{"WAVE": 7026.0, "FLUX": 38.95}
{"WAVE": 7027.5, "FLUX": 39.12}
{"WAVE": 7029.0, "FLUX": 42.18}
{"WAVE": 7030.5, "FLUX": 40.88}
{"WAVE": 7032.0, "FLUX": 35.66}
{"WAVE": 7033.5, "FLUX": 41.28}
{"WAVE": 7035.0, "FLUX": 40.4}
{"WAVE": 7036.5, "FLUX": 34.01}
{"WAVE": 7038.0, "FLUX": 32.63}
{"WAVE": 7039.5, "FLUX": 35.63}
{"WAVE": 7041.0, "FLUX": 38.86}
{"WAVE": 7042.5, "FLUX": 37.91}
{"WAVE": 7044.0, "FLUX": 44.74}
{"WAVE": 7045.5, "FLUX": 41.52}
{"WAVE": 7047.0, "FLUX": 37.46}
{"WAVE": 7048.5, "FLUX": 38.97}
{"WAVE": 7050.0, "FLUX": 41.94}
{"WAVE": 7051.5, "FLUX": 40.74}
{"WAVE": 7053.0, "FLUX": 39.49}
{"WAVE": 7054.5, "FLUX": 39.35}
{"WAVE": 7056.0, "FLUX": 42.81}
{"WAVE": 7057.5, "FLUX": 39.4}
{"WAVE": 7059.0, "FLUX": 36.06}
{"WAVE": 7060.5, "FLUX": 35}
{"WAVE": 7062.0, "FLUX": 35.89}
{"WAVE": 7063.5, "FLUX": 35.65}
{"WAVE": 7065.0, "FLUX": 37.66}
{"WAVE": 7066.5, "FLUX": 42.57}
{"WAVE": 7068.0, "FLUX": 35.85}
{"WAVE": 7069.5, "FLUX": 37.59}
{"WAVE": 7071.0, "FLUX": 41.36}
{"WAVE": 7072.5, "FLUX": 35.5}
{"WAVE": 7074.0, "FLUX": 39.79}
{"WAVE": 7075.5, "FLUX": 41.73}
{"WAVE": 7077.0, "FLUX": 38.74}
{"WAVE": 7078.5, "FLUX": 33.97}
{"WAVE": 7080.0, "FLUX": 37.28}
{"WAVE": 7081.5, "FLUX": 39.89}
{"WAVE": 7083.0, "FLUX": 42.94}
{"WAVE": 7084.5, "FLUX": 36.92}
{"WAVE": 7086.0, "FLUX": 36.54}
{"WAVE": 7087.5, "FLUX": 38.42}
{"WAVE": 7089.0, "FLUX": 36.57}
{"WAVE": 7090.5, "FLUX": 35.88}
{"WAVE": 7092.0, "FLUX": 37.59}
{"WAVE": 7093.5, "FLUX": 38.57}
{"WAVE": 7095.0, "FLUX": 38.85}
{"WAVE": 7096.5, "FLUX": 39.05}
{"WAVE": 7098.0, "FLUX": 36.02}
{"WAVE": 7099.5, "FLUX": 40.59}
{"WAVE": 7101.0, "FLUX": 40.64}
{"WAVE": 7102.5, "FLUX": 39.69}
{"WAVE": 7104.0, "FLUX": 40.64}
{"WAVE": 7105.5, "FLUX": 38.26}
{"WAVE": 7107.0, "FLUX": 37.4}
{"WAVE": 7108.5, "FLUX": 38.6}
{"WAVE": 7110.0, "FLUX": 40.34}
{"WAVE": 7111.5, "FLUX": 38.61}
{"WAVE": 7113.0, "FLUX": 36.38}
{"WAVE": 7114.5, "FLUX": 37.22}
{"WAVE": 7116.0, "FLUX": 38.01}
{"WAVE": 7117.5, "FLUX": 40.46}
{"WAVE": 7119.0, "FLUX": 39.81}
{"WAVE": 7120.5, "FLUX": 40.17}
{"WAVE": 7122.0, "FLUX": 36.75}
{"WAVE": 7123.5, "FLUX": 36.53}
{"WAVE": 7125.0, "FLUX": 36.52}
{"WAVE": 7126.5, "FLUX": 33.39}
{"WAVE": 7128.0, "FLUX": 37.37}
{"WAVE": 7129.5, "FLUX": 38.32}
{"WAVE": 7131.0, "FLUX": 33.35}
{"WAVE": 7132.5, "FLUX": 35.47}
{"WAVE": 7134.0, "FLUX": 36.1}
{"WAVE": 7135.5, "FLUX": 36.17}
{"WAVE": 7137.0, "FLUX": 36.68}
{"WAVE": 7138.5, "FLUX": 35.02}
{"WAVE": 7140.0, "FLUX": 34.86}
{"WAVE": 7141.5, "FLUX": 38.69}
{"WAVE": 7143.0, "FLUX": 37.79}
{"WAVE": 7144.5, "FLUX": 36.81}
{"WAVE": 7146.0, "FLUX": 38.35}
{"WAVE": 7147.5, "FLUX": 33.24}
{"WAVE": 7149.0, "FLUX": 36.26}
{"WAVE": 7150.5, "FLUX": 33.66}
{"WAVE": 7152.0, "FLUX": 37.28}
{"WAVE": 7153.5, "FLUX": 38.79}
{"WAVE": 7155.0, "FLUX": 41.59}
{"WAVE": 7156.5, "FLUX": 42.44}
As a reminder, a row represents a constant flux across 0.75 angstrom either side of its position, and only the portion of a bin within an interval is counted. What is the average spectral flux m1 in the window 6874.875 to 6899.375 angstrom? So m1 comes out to 38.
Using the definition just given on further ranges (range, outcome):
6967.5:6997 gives 38.1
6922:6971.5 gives 38.6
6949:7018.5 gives 38.8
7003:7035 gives 39.2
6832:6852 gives 38.3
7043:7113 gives 38.7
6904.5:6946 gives 38.1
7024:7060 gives 39.1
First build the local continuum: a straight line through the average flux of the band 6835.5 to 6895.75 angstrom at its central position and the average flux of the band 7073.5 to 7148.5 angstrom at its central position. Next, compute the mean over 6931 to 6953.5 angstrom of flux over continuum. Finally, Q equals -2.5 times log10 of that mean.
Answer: -0.05 mag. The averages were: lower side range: 37.3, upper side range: 37.7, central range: 39.2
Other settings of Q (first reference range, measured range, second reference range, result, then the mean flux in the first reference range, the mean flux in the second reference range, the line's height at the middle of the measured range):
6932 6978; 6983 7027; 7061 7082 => -0.02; 39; 38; 38.6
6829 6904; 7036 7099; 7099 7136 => -0.02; 37.3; 37.9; 37.8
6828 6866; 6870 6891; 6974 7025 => 0.01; 37.4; 38.8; 37.7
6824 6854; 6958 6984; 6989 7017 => 0.02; 37.7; 39.1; 38.8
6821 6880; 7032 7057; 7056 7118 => -0.03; 37.1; 38.3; 38.1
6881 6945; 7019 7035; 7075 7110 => -0.05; 38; 38.5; 38.3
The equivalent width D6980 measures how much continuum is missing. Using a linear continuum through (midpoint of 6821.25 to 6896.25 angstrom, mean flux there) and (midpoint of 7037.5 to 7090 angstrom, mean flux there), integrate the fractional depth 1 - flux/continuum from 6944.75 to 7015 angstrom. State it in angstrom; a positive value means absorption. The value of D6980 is -1.86 angstrom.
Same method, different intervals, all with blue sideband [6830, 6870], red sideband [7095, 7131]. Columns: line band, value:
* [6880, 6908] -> -0.55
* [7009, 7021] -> -0.24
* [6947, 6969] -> -1.08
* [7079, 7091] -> 0.03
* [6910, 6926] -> 0.13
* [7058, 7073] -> 0.26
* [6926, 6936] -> -0.10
